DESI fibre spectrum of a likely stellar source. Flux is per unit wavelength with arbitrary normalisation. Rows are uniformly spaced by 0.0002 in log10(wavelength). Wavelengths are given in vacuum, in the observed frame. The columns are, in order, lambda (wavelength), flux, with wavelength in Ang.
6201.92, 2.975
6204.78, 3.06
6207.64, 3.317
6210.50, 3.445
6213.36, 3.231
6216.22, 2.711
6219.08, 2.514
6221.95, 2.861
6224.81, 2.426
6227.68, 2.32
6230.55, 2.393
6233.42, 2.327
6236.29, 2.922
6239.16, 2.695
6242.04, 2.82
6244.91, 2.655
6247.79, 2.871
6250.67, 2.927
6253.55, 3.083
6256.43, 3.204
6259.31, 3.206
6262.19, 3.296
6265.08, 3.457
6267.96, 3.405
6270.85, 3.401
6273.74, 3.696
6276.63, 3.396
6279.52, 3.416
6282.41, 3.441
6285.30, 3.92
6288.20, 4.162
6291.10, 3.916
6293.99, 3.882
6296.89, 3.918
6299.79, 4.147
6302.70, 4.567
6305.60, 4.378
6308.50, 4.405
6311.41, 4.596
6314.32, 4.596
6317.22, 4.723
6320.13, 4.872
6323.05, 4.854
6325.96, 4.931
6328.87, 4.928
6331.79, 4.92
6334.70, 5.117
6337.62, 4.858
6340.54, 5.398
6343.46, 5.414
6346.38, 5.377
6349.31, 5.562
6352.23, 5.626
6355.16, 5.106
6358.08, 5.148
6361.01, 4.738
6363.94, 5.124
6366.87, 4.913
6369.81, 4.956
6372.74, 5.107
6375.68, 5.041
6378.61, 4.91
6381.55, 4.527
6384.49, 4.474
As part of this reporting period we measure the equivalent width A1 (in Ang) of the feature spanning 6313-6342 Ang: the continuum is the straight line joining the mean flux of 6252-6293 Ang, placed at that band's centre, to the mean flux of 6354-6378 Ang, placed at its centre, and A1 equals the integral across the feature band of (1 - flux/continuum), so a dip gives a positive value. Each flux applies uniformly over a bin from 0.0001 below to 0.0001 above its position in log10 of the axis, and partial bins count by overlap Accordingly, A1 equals -3.5 Ang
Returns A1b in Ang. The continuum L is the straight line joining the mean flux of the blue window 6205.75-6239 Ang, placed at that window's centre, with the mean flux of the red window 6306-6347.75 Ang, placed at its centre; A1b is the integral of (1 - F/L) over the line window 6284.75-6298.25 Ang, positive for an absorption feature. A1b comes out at 0.72 Ang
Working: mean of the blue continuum 2.77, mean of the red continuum 4.91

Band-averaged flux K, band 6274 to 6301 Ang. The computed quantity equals 3.79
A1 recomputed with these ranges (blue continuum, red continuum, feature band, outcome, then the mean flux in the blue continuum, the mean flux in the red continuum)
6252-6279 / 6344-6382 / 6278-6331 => -3.3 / 3.35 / 5.11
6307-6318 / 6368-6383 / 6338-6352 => -2.0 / 4.57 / 4.91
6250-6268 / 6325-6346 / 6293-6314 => 0.1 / 3.23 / 5.1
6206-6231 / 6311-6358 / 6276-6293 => 1.6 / 2.82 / 5.07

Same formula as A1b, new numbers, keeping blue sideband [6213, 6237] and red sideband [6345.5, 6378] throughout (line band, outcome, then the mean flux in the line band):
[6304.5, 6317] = -1.0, 4.52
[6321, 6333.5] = -1.1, 4.91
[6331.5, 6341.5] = -0.9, 5.08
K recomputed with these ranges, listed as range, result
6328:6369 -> 5.16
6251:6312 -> 3.73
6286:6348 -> 4.66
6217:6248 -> 2.61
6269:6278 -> 3.49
